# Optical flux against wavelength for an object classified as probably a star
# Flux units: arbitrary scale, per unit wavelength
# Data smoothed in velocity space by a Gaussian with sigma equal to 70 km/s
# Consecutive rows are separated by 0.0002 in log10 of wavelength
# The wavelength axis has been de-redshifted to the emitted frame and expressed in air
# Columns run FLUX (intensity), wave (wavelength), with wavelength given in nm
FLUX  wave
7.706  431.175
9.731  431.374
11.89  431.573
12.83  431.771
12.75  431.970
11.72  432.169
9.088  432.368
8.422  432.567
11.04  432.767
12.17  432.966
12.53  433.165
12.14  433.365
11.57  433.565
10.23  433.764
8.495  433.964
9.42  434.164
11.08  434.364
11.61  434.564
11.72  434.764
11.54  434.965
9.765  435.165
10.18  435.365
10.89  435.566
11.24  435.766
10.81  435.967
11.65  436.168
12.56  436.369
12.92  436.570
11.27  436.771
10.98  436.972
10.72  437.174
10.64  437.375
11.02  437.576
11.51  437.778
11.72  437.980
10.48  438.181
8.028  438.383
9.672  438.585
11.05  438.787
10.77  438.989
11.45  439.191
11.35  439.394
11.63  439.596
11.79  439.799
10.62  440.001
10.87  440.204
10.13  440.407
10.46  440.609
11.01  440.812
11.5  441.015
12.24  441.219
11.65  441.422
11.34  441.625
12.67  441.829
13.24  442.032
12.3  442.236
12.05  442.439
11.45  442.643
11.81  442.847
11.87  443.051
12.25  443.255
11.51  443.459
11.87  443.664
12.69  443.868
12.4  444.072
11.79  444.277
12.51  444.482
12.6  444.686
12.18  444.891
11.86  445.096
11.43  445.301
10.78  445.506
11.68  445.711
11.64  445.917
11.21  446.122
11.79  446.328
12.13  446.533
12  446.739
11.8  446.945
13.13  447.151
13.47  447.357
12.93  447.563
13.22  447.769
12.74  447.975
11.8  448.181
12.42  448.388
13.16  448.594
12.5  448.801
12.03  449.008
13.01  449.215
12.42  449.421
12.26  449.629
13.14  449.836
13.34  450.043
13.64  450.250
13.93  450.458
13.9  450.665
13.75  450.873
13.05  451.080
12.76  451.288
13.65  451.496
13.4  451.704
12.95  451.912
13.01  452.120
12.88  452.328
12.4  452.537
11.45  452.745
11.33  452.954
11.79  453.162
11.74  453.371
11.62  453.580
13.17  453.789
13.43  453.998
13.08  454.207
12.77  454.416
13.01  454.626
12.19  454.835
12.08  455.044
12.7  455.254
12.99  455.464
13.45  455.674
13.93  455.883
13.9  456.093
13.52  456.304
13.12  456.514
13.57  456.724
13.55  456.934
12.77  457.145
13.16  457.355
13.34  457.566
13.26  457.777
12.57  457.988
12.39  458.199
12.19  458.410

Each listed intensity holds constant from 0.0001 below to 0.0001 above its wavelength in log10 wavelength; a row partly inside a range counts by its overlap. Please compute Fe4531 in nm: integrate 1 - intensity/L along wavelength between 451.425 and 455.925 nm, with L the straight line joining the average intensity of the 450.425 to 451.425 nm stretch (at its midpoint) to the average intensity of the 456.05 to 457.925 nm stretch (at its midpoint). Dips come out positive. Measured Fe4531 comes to 0.25 nm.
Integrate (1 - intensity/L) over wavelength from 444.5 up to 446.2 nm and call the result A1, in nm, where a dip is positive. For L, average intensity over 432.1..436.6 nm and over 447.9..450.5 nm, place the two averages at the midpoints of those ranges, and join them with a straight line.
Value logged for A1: 0.08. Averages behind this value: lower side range 11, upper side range 12.8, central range 11.7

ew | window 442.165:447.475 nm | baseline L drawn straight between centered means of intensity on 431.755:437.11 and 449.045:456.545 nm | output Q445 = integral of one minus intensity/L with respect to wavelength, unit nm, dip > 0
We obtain 0.05 nm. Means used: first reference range 11.1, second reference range 12.9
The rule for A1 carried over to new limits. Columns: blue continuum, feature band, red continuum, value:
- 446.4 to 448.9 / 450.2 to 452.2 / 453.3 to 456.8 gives -0.10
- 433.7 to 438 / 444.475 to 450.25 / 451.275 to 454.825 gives -0.13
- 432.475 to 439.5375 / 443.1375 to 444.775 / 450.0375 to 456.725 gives -0.05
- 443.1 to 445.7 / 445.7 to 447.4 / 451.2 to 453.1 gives 0.01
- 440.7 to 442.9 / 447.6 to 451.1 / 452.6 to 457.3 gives -0.15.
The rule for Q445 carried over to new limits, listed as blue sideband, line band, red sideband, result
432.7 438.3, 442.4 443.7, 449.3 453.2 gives 0.018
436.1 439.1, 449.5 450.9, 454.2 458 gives -0.106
